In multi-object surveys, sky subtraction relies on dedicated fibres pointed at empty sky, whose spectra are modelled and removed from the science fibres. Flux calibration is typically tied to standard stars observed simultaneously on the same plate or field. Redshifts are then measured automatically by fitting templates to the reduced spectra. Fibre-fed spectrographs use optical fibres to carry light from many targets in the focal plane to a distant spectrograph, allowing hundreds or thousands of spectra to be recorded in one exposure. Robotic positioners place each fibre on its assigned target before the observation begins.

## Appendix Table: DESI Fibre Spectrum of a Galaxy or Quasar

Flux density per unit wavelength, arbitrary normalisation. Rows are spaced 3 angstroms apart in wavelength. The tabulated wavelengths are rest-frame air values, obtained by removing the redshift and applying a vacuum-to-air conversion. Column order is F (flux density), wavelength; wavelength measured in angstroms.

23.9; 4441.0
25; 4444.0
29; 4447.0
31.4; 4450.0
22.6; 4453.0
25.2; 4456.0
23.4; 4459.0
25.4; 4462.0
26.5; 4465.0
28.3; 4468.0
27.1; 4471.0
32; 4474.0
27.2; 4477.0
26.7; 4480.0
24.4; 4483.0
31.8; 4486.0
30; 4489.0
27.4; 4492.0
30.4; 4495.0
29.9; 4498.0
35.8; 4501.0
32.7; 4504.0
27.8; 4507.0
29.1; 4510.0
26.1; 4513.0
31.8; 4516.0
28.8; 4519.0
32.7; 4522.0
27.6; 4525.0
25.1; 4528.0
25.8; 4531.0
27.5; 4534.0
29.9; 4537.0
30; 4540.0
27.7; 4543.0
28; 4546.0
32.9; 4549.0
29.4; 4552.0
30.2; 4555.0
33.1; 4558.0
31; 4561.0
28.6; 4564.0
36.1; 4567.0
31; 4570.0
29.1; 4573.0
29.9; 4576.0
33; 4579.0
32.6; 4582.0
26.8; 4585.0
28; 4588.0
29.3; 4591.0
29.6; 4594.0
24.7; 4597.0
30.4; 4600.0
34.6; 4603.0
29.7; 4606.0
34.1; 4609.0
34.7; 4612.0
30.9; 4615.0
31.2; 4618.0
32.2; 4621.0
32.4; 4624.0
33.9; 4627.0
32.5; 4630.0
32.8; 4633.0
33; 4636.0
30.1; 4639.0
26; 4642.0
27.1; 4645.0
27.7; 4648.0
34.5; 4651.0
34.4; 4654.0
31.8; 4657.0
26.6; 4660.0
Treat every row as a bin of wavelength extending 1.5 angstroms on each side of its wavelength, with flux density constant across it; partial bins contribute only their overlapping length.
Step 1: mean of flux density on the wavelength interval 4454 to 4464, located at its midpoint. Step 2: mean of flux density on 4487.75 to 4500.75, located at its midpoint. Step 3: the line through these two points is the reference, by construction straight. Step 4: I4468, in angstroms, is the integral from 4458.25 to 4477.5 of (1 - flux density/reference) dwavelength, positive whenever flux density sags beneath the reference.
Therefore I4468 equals -0.9 angstroms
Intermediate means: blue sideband 24.7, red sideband 30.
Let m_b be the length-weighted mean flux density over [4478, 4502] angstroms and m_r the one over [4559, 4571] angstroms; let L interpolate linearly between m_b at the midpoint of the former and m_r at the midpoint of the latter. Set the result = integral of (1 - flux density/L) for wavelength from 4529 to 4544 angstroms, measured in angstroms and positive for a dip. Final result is 1.3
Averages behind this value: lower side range 29.4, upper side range 31.8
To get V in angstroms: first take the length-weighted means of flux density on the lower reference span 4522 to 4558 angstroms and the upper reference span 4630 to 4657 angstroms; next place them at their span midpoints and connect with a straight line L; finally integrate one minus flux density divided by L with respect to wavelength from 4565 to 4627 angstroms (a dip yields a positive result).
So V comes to -2.3 angstroms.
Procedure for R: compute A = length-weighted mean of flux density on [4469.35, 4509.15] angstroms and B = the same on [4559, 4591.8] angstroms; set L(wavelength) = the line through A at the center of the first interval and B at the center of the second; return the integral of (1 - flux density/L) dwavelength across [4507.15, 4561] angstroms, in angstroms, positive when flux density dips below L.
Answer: 1.5 angstroms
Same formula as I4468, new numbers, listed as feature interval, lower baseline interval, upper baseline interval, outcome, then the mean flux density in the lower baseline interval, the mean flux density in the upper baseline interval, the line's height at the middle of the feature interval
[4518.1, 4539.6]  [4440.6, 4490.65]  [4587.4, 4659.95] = 0.3 angstroms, 27.1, 31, 28.7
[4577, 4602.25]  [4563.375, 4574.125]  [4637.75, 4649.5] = 0.8 angstroms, 31.5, 27.7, 30.4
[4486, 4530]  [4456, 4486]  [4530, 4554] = -2.7 angstroms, 26.9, 29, 28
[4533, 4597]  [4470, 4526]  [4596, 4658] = 0.9 angstroms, 29.5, 31.4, 30.5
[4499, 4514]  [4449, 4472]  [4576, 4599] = -1.8 angstroms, 26.1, 29.2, 27.2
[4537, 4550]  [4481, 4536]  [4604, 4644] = 0.2 angstroms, 29.1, 31.8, 29.9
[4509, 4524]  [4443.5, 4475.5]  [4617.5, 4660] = -0.7 angstroms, 27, 31.2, 28.3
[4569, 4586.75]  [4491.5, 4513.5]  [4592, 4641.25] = 0.4 angstroms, 30.2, 31.6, 31.1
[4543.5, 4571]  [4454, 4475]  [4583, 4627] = -1.6 angstroms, 26.6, 30.7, 29.3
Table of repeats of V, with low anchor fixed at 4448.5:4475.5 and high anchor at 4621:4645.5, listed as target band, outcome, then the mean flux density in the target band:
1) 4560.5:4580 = -1.1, 31.2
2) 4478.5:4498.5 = -0.8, 28.6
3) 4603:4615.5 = -0.9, 32.7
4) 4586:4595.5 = 0.4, 28.9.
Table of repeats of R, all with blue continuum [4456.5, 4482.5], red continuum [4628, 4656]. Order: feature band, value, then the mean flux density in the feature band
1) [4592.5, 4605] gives 0.1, 29.8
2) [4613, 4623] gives -0.4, 31.6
